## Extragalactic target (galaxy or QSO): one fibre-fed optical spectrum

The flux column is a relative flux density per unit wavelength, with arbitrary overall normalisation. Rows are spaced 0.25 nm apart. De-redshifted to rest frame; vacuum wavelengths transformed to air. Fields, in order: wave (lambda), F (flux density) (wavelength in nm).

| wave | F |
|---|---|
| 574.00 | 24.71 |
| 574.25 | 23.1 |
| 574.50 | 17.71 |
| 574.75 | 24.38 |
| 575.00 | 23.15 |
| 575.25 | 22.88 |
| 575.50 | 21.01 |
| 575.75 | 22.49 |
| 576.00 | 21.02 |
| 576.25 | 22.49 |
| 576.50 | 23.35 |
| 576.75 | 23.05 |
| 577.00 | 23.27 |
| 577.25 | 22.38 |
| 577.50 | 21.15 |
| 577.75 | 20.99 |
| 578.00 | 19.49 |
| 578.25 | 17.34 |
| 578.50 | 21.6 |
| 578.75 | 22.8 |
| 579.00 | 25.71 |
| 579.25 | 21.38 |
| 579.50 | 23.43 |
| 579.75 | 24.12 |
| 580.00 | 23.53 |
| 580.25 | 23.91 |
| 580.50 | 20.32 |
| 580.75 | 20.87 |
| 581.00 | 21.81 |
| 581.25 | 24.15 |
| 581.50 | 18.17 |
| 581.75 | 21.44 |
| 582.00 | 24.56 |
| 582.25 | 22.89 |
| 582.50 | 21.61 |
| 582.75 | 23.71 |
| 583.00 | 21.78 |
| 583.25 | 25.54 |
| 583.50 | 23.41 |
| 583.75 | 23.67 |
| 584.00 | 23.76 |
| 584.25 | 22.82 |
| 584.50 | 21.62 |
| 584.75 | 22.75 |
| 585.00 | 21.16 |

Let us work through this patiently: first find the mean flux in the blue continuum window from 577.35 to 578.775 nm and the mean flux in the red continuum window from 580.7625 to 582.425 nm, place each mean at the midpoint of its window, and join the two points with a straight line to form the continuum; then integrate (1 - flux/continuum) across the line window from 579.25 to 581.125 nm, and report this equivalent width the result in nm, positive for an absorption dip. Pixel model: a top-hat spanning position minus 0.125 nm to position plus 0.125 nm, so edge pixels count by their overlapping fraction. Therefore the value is -0.10 nm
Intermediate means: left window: 20.4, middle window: 22.5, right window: 22.1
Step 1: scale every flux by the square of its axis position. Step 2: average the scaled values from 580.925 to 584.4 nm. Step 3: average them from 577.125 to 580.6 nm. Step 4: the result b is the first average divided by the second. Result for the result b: 1.05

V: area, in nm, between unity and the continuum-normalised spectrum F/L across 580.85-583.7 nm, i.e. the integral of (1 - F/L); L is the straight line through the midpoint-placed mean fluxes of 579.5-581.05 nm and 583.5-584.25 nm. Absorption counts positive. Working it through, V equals 0.05 nm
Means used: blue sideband 22.5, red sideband 23.5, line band 22.7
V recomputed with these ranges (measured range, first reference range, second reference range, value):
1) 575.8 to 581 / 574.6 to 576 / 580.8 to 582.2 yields 0.04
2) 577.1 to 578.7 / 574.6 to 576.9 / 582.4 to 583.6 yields 0.15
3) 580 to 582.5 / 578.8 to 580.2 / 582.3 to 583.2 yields 0.11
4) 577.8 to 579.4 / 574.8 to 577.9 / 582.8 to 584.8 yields 0.08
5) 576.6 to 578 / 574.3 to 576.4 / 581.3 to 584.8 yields 0.01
